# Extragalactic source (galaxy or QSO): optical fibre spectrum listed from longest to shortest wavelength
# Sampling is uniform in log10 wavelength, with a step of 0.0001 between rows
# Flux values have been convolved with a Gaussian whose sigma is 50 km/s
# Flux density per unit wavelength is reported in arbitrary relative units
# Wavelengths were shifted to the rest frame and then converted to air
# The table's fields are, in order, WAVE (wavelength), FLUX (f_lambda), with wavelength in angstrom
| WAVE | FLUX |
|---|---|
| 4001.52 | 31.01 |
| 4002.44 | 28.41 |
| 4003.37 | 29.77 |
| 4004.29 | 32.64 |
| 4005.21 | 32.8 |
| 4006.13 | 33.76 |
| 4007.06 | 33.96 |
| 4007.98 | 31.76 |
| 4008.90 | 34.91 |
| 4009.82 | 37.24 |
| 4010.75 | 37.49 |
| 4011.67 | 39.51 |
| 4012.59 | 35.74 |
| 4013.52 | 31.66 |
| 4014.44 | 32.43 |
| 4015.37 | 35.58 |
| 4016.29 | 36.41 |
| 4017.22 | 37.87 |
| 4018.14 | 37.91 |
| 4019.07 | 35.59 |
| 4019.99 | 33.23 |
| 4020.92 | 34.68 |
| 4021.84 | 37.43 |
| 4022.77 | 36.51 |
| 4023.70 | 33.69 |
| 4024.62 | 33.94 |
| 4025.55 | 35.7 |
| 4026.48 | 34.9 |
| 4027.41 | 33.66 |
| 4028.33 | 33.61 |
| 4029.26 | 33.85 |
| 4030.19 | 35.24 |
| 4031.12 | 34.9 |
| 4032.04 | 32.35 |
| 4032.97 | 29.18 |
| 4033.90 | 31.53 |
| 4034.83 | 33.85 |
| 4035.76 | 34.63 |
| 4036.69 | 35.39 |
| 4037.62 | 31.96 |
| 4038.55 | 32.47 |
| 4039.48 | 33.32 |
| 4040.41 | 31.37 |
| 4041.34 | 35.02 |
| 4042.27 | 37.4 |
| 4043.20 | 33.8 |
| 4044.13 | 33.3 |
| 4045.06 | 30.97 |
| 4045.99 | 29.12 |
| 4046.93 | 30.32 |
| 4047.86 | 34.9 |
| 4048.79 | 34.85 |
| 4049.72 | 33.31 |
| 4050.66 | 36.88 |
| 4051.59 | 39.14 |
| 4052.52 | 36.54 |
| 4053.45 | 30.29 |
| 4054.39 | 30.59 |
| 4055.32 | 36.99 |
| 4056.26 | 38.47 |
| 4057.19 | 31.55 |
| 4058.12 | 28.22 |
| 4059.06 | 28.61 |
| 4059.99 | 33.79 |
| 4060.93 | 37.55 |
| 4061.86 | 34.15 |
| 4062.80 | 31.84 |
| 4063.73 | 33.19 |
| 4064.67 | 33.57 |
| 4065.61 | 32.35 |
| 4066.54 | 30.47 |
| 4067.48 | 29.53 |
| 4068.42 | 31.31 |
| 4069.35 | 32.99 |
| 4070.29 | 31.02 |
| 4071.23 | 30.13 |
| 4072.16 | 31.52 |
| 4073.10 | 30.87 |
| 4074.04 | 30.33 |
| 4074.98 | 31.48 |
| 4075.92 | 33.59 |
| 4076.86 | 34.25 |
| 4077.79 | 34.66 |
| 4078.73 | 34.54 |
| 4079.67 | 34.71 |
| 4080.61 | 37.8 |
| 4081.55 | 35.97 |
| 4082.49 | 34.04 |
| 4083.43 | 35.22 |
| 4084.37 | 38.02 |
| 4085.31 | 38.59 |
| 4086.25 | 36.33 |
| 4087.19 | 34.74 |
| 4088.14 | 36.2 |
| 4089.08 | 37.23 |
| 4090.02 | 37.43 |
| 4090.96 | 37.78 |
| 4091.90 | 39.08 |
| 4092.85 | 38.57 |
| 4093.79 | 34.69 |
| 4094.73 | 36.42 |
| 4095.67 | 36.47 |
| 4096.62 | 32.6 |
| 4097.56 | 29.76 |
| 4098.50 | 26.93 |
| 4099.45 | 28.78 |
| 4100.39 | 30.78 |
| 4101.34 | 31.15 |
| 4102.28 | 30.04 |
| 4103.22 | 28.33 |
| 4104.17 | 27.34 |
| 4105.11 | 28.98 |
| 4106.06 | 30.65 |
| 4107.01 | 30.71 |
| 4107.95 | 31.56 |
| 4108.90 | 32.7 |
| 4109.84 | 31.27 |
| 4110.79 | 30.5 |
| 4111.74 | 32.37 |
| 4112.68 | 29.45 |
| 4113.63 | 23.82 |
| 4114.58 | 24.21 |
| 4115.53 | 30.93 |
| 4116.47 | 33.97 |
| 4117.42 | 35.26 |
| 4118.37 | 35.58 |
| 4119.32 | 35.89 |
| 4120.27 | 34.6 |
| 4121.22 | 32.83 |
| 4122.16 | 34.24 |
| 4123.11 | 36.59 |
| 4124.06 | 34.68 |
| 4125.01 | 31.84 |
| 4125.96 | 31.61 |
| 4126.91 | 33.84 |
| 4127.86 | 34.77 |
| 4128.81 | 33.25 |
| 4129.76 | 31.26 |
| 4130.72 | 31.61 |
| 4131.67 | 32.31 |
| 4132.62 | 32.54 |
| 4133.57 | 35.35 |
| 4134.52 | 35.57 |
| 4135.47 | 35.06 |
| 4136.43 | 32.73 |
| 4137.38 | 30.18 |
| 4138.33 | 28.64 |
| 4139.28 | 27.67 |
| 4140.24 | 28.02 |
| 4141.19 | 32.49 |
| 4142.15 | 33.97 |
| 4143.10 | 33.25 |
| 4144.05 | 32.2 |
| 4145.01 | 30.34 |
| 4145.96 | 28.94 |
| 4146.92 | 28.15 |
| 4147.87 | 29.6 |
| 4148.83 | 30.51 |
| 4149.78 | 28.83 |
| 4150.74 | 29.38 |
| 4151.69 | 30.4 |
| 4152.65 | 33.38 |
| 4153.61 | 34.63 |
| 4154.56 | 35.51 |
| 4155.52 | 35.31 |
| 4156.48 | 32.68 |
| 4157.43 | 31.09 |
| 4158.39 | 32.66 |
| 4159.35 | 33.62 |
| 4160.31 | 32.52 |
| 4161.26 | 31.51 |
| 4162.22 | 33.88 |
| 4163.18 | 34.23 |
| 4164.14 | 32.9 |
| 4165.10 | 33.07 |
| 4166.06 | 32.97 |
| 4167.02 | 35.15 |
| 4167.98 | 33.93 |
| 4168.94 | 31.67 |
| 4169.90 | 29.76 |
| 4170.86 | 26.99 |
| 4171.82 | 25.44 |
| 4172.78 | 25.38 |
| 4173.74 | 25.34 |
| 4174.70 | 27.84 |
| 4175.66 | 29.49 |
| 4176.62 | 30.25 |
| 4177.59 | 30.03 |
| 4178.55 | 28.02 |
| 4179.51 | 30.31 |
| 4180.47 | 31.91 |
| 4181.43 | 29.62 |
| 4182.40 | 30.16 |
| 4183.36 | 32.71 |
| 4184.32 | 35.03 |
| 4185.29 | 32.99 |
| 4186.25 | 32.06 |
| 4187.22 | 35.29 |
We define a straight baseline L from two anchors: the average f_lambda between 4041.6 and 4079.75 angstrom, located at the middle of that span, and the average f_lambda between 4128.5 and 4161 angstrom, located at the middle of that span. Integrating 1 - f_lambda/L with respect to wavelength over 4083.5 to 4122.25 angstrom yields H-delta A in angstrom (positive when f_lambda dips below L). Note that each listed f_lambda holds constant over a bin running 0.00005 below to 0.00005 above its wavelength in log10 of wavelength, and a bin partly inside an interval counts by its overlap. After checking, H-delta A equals -0.5 angstrom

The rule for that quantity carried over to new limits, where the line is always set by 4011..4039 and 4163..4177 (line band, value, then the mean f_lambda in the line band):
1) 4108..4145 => -0.9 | 32.3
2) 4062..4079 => 0.6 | 32.1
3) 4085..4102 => -1.1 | 34.5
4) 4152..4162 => -0.9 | 33.3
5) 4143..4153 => 0.2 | 30.3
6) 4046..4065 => 0.0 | 33.6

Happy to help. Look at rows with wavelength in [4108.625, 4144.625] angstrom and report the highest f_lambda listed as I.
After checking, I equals 36.59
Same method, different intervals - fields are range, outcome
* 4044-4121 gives 39.14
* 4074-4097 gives 39.08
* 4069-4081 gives 37.8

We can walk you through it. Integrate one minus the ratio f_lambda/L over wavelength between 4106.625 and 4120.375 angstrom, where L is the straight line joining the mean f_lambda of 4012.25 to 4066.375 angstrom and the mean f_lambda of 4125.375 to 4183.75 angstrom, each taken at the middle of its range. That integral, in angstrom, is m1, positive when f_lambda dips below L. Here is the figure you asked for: 0.4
